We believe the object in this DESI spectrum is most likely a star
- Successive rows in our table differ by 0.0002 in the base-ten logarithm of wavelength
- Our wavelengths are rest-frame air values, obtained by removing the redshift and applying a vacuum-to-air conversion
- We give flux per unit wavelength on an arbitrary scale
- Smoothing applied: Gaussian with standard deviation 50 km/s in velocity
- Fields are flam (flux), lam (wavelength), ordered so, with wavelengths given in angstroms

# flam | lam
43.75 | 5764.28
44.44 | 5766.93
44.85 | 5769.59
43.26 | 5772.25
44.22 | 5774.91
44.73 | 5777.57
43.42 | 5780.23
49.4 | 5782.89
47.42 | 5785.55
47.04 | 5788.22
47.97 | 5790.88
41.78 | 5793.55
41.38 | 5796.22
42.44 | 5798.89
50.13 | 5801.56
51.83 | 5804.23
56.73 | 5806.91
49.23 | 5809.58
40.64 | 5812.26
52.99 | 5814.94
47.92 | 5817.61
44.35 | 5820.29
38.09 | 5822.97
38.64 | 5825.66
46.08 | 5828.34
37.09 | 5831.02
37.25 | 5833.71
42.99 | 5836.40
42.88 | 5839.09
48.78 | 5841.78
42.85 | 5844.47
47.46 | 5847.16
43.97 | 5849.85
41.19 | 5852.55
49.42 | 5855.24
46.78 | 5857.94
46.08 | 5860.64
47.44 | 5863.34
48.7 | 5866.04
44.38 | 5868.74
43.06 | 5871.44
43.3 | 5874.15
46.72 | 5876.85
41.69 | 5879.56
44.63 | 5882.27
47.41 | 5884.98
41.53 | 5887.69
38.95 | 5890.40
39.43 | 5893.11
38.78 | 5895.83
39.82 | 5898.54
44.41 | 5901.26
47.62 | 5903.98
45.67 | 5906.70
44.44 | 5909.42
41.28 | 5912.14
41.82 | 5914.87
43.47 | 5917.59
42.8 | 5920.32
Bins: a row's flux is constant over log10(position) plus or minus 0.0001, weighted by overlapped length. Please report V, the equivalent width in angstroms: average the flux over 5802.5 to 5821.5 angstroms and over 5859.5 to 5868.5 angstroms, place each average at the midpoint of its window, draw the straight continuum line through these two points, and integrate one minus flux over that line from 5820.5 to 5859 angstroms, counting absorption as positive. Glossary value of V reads 3.93 angstroms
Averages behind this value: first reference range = 49.2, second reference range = 47.1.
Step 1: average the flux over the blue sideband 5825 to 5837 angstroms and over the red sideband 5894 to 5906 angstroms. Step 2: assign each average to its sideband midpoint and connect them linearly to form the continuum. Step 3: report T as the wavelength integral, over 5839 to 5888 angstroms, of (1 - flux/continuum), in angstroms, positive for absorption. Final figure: -4.6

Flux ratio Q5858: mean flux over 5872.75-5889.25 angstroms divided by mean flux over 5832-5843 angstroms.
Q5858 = 1.0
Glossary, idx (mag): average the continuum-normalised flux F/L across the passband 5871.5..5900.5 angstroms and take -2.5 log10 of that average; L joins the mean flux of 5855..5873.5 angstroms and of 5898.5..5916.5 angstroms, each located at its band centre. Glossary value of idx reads 0.07 mag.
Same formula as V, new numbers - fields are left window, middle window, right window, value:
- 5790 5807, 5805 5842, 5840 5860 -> 1.4 angstroms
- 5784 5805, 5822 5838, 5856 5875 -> 2.0 angstroms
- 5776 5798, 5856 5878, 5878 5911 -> -1.2 angstroms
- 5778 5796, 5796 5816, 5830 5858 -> -1.5 angstroms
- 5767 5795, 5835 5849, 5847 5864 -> 0.3 angstroms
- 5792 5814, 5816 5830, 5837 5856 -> 0.9 angstroms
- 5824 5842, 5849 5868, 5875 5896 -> -1.9 angstroms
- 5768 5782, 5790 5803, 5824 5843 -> -0.4 angstroms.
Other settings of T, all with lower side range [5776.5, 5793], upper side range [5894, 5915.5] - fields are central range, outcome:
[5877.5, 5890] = -0.02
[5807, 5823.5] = -0.42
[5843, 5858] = -0.22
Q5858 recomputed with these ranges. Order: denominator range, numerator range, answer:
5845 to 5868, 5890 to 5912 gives 0.92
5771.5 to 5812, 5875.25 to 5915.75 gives 0.92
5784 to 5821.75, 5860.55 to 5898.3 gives 0.92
